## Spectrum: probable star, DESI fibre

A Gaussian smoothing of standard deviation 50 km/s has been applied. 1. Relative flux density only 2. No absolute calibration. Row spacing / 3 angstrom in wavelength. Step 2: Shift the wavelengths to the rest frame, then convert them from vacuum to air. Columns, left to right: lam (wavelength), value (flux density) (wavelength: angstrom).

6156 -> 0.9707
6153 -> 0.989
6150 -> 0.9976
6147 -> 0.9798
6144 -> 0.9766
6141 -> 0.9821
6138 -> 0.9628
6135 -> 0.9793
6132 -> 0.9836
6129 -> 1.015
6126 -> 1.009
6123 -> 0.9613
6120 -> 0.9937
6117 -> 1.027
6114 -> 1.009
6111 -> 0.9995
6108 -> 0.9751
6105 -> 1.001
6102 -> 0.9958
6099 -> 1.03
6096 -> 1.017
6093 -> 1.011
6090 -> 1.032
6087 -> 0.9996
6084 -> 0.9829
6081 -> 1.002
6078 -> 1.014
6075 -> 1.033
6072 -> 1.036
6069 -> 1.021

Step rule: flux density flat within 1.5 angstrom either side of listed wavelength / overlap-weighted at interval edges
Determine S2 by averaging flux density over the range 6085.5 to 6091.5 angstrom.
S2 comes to 1.02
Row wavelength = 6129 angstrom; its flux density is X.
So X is 1.015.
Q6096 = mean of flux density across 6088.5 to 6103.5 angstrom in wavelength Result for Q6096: 1.02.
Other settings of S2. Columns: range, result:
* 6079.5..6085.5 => 0.992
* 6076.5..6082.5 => 1.01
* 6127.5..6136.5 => 0.993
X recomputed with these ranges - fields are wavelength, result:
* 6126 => 1.009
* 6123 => 0.9613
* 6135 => 0.9793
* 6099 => 1.03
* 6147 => 0.9798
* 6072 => 1.036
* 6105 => 1.001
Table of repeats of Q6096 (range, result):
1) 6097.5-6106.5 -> 1.01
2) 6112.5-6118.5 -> 1.02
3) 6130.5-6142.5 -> 0.977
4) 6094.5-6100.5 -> 1.02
